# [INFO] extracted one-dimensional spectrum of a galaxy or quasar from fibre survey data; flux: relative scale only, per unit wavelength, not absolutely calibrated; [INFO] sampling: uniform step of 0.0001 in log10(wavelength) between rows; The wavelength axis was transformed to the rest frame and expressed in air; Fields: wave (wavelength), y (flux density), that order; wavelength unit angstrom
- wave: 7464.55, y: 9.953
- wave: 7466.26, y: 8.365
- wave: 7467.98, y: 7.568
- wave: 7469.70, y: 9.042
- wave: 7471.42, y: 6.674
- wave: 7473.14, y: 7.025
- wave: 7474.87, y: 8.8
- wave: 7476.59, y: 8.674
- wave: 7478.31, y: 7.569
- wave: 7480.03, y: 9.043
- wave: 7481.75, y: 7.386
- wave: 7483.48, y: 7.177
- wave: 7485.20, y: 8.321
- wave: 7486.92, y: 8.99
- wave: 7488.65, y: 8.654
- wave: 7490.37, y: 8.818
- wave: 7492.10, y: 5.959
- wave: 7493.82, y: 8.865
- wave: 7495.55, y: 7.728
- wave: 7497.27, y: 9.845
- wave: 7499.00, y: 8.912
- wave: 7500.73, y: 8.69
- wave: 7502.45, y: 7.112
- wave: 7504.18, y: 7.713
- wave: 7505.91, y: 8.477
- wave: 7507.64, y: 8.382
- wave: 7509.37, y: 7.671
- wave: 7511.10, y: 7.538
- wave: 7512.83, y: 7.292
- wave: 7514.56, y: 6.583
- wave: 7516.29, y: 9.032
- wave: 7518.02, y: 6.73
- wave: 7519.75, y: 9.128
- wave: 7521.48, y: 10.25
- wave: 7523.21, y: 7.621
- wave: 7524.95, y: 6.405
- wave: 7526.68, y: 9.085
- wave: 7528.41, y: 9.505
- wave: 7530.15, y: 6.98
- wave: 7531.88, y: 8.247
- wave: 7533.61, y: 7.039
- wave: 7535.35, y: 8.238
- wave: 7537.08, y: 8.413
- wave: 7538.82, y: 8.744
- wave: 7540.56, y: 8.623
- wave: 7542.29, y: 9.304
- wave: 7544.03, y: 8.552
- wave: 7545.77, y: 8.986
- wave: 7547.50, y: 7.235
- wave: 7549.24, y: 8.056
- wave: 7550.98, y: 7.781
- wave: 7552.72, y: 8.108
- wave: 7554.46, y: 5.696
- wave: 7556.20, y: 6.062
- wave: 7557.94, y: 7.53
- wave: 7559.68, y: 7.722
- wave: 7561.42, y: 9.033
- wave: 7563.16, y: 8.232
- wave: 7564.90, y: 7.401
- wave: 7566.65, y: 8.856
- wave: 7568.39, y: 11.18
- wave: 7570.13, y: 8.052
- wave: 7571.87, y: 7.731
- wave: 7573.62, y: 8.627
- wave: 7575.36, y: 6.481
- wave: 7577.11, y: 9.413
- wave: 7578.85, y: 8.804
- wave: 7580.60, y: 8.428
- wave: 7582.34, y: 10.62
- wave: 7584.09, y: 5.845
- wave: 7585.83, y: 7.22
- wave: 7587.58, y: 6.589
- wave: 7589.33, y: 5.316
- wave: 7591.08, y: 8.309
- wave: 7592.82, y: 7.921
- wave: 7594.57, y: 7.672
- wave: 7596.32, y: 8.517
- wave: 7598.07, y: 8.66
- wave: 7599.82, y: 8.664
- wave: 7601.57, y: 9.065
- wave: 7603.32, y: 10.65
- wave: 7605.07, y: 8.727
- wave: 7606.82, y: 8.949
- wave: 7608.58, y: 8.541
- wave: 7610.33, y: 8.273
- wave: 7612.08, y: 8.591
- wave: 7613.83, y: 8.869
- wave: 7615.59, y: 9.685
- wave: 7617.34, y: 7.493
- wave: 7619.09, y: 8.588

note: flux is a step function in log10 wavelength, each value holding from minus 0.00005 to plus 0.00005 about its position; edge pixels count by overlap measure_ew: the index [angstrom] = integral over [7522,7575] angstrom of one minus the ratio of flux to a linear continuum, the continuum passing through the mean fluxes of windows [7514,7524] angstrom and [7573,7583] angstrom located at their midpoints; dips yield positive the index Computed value 2.4 angstrom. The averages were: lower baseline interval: 8.28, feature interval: 8.1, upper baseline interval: 8.7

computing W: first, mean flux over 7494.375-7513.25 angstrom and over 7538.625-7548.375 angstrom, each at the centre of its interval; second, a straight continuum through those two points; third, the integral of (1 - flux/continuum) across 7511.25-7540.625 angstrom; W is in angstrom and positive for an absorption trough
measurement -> 1.0 angstrom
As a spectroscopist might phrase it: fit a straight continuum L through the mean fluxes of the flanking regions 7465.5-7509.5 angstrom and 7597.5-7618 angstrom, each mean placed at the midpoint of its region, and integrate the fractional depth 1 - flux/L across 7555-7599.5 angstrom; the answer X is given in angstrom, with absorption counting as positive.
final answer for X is 3.5 angstrom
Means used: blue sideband 8.14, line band 8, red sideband 8.86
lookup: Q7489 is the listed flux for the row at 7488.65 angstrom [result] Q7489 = 8.654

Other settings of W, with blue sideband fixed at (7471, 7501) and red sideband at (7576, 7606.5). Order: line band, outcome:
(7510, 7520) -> 0.70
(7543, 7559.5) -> 1.31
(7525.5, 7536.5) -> 0.11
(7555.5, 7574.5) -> 0.01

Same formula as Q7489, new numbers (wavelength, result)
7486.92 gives 8.99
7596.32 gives 8.517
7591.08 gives 8.309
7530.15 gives 6.98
